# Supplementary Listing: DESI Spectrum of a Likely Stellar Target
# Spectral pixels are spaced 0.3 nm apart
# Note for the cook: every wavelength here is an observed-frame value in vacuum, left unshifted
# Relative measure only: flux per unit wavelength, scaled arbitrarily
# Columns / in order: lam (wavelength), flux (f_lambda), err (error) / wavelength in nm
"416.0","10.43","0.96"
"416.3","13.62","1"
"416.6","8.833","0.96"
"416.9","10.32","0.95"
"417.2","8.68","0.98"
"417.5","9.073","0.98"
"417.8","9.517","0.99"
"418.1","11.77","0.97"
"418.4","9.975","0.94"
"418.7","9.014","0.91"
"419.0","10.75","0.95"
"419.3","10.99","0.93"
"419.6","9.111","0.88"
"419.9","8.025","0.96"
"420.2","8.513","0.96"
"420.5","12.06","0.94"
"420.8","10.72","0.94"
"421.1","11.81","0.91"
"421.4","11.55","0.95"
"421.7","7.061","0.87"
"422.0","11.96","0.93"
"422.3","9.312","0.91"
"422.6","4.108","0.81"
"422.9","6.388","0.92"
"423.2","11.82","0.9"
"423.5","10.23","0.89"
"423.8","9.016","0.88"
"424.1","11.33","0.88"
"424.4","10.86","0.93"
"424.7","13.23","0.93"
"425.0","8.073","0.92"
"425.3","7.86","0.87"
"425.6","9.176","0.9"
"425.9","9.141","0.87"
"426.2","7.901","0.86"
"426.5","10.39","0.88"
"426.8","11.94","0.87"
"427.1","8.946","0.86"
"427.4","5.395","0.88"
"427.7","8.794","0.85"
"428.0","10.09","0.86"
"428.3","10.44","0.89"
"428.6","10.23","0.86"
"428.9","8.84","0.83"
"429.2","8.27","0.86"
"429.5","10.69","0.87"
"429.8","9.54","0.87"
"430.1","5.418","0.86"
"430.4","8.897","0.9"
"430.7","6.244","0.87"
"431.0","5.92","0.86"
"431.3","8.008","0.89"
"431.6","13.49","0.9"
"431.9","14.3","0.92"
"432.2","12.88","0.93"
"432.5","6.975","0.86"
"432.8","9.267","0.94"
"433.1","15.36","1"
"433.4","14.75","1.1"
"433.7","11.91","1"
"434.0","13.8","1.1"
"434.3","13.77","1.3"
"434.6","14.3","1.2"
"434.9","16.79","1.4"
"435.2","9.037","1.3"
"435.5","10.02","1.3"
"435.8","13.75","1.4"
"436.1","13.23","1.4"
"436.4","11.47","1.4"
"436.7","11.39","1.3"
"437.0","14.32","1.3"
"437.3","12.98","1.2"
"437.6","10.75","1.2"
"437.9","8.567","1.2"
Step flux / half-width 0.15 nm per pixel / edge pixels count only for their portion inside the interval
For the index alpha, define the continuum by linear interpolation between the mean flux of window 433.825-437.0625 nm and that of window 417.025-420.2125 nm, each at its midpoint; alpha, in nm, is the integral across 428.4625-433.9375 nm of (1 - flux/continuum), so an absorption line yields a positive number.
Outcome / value 0.89 nm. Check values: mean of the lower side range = 9.64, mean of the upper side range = 12.9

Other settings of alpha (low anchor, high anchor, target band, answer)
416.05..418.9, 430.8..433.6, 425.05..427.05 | 0.26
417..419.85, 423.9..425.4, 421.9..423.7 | 0.23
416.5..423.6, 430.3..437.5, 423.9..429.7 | 0.61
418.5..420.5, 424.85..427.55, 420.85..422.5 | -0.15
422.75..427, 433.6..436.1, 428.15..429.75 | 0.20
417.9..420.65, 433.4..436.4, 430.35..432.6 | 0.49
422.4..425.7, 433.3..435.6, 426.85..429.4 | 0.41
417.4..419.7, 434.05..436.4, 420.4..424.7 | 0.31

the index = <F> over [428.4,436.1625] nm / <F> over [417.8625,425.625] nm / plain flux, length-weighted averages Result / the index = 1.1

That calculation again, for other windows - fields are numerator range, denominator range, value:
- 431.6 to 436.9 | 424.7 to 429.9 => 1.36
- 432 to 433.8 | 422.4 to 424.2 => 1.36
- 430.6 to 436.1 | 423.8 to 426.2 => 1.21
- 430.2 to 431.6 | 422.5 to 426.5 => 0.85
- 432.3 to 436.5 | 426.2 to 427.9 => 1.38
